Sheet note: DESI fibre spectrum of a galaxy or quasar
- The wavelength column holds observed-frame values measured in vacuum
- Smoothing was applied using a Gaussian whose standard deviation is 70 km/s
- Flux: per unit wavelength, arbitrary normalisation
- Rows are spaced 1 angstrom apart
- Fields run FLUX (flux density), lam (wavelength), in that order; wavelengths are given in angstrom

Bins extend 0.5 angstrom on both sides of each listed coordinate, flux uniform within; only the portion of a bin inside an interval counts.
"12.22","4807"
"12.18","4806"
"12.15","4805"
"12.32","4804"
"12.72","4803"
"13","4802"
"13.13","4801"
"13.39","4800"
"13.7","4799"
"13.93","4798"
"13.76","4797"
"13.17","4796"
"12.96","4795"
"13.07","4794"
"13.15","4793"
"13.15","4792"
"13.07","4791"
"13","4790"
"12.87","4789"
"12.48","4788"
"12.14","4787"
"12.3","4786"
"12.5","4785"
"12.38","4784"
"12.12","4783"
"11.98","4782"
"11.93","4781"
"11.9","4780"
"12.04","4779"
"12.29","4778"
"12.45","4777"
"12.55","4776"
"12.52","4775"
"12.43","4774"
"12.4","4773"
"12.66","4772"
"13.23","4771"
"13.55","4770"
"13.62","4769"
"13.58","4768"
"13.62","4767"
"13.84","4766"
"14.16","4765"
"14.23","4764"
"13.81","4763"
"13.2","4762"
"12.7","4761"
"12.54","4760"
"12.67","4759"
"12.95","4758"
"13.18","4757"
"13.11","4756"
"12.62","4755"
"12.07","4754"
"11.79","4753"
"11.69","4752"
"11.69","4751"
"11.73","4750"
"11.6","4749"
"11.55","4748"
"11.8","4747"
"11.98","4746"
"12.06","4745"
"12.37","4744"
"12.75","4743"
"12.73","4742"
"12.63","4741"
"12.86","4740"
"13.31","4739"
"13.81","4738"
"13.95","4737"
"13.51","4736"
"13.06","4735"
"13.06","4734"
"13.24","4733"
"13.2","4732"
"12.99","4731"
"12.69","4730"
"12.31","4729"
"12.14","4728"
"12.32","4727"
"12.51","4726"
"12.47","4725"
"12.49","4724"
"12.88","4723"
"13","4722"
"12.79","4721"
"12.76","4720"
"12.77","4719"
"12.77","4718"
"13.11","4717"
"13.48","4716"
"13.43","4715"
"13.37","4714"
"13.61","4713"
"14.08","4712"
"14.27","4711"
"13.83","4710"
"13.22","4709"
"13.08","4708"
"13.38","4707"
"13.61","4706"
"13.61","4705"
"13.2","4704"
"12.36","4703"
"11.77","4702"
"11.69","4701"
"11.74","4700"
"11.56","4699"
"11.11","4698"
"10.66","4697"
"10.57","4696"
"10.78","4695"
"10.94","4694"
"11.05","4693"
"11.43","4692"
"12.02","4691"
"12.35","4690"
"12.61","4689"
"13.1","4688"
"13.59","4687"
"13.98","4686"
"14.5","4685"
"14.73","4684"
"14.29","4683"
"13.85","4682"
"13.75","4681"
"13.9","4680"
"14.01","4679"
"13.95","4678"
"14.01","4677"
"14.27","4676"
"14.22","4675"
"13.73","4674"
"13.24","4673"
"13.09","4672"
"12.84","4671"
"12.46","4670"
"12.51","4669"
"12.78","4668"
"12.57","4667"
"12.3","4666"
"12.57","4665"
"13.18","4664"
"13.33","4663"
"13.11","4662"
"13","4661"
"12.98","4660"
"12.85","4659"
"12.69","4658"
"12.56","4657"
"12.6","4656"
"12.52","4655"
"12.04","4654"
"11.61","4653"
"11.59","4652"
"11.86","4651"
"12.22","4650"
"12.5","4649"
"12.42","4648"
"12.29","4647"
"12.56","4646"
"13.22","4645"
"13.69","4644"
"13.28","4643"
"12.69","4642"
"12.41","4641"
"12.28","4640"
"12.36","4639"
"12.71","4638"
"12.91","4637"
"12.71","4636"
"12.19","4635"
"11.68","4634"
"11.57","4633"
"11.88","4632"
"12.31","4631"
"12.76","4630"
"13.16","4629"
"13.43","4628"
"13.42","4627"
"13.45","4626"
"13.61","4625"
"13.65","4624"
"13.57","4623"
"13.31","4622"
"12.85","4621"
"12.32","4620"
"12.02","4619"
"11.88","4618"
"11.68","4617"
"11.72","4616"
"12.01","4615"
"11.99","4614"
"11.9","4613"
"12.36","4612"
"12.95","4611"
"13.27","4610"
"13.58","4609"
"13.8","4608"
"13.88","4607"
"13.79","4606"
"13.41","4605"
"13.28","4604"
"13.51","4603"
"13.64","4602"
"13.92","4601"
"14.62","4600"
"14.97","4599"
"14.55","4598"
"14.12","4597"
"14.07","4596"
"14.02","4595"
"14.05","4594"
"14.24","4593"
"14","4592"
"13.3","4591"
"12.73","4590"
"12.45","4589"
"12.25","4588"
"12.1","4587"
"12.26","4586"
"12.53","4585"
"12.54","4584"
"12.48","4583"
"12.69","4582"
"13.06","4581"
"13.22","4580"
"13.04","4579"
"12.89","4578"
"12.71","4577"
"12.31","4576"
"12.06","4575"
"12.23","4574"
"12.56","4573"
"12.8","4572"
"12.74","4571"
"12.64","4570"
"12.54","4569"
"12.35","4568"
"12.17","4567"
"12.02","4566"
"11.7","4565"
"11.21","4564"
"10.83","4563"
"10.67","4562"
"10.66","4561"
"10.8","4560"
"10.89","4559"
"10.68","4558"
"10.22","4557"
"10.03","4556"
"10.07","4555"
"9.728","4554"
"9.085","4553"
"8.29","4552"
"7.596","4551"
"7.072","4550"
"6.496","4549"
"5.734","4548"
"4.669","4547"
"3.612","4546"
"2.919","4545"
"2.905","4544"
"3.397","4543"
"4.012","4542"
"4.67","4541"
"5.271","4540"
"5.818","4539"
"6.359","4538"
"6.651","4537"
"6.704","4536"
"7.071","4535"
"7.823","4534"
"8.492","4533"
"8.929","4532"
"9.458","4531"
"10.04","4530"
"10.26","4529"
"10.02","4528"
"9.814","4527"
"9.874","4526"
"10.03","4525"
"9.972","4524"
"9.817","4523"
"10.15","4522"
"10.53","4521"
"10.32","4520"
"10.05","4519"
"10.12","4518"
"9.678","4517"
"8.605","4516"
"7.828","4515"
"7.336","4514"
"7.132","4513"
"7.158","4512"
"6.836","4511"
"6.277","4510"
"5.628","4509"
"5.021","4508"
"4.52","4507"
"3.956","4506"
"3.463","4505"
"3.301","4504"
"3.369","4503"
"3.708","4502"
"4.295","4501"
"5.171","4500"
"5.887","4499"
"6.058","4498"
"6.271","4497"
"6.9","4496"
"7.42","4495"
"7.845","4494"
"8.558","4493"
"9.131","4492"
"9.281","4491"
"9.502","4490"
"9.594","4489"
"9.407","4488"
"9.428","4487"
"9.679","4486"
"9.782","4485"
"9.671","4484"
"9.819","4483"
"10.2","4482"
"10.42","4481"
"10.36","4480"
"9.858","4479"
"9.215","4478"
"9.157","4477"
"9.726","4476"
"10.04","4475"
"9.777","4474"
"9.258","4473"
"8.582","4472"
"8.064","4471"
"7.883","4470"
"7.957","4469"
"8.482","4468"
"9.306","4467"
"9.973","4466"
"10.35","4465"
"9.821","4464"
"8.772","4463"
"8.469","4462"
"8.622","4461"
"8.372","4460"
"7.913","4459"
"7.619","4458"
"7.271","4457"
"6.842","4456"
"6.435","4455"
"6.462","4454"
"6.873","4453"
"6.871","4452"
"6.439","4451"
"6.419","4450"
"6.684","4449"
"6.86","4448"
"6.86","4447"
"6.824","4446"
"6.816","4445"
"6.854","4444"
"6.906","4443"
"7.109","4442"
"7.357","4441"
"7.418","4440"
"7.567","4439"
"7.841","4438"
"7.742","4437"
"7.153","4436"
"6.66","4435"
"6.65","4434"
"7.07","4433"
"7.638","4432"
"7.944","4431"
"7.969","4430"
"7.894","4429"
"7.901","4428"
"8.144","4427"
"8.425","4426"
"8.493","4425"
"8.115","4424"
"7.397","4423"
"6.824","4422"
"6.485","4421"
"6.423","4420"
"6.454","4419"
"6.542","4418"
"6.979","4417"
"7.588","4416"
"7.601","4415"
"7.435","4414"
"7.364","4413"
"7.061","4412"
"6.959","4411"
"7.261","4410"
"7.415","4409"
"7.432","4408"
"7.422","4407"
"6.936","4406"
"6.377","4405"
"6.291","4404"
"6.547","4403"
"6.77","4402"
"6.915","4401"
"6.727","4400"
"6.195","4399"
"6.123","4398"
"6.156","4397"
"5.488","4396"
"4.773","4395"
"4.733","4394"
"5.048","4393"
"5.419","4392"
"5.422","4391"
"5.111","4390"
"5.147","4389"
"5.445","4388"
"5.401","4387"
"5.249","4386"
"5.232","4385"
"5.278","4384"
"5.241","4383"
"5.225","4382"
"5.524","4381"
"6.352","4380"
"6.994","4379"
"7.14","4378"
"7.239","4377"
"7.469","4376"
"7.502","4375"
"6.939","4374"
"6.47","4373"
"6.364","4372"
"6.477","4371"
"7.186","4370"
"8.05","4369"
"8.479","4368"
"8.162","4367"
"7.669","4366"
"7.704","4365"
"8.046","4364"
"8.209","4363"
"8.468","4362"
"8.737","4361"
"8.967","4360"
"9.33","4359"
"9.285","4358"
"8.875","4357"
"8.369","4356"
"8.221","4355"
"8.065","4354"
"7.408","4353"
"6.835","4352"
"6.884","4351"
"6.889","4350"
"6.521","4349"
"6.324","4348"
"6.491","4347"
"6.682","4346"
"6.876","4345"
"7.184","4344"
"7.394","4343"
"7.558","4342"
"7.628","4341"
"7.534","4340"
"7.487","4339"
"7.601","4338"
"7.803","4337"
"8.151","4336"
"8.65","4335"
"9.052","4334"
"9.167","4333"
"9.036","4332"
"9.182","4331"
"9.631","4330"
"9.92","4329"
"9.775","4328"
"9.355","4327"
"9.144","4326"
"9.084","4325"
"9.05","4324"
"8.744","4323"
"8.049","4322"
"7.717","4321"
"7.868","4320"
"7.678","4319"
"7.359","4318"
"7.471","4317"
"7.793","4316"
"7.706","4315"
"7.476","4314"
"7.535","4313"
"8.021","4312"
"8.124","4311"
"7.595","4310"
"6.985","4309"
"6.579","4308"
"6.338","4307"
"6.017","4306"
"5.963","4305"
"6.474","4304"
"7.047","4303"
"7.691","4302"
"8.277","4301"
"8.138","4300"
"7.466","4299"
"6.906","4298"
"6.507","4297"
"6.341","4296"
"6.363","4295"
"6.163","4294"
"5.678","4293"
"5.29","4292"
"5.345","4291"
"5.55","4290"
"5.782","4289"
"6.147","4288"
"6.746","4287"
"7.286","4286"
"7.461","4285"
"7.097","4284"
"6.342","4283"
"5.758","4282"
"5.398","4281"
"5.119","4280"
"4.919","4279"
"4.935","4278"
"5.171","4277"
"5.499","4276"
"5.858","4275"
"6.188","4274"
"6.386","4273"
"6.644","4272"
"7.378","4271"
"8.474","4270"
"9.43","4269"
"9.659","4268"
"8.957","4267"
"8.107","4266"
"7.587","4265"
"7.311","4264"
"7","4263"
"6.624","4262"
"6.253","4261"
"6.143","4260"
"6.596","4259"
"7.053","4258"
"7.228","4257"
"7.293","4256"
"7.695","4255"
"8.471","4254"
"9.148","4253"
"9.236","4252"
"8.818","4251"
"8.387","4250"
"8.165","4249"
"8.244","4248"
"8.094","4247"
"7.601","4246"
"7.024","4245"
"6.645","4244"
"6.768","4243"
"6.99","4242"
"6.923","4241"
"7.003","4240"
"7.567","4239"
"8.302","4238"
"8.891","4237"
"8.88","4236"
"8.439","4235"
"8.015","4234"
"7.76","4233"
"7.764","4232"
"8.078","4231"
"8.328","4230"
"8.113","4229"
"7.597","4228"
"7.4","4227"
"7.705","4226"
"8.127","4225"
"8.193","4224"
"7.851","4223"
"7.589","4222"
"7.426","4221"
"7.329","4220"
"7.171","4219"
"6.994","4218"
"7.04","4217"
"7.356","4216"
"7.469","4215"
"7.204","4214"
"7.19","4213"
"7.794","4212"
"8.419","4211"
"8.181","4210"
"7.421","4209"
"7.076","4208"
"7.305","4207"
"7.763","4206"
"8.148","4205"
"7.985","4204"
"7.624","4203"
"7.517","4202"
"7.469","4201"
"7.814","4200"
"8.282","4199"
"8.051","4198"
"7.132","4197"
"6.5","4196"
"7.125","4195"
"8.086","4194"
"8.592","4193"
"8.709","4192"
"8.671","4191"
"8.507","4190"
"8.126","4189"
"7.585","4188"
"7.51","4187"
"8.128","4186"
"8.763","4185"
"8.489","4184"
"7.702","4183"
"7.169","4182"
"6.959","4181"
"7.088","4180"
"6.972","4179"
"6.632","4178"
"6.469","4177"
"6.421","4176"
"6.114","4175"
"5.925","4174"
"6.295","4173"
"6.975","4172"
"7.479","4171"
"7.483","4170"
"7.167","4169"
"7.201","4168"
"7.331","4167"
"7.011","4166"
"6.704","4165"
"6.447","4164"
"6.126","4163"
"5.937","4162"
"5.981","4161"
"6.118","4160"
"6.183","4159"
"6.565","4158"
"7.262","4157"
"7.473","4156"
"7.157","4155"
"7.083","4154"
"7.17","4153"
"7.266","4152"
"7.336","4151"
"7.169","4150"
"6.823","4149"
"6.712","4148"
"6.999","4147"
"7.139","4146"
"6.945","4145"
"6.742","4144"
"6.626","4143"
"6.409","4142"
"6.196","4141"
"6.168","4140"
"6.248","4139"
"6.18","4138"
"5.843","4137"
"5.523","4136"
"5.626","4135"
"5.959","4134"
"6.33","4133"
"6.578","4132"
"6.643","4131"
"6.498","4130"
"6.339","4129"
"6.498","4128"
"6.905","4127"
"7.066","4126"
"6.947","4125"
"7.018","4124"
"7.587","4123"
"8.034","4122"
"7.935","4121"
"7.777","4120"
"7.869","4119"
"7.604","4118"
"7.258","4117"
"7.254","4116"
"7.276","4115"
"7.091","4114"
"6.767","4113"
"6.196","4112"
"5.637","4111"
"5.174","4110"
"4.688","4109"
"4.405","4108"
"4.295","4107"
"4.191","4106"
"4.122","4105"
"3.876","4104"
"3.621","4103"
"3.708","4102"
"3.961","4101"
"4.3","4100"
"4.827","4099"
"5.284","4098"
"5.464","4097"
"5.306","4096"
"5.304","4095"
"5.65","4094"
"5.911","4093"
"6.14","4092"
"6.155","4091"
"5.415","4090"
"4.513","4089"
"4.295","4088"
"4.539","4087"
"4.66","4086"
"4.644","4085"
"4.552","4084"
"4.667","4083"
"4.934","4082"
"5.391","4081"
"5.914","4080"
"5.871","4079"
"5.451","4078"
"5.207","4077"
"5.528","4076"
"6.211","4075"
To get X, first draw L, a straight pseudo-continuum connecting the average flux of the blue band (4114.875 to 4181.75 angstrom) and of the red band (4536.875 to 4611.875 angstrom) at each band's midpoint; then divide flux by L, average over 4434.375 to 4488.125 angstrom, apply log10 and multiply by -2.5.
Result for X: 0.20 mag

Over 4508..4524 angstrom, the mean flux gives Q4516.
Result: 8.44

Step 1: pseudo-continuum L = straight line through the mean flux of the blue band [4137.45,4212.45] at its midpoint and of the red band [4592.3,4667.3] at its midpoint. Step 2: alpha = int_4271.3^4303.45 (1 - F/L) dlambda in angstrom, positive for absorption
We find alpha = 8.6 angstrom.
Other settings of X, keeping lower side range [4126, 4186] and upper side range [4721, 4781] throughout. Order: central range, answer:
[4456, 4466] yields 0.149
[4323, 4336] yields -0.085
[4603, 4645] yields -0.119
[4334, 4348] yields 0.153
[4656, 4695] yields -0.095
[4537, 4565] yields 0.377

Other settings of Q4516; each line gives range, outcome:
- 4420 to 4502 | 7.98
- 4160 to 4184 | 6.79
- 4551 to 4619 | 12.4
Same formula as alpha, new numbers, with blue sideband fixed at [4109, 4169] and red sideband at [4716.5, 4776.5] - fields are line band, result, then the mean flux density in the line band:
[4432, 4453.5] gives 6.1 angstrom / 7.01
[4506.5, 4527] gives 4.2 angstrom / 8.38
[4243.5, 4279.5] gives 2.7 angstrom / 7.34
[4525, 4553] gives 9.9 angstrom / 6.91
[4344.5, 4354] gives 2.1 angstrom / 6.84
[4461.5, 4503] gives 6.5 angstrom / 8.55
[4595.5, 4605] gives -2.3 angstrom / 14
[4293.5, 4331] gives 3.4 angstrom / 7.71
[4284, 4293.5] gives 2.3 angstrom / 6.19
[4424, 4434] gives 1.8 angstrom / 7.89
